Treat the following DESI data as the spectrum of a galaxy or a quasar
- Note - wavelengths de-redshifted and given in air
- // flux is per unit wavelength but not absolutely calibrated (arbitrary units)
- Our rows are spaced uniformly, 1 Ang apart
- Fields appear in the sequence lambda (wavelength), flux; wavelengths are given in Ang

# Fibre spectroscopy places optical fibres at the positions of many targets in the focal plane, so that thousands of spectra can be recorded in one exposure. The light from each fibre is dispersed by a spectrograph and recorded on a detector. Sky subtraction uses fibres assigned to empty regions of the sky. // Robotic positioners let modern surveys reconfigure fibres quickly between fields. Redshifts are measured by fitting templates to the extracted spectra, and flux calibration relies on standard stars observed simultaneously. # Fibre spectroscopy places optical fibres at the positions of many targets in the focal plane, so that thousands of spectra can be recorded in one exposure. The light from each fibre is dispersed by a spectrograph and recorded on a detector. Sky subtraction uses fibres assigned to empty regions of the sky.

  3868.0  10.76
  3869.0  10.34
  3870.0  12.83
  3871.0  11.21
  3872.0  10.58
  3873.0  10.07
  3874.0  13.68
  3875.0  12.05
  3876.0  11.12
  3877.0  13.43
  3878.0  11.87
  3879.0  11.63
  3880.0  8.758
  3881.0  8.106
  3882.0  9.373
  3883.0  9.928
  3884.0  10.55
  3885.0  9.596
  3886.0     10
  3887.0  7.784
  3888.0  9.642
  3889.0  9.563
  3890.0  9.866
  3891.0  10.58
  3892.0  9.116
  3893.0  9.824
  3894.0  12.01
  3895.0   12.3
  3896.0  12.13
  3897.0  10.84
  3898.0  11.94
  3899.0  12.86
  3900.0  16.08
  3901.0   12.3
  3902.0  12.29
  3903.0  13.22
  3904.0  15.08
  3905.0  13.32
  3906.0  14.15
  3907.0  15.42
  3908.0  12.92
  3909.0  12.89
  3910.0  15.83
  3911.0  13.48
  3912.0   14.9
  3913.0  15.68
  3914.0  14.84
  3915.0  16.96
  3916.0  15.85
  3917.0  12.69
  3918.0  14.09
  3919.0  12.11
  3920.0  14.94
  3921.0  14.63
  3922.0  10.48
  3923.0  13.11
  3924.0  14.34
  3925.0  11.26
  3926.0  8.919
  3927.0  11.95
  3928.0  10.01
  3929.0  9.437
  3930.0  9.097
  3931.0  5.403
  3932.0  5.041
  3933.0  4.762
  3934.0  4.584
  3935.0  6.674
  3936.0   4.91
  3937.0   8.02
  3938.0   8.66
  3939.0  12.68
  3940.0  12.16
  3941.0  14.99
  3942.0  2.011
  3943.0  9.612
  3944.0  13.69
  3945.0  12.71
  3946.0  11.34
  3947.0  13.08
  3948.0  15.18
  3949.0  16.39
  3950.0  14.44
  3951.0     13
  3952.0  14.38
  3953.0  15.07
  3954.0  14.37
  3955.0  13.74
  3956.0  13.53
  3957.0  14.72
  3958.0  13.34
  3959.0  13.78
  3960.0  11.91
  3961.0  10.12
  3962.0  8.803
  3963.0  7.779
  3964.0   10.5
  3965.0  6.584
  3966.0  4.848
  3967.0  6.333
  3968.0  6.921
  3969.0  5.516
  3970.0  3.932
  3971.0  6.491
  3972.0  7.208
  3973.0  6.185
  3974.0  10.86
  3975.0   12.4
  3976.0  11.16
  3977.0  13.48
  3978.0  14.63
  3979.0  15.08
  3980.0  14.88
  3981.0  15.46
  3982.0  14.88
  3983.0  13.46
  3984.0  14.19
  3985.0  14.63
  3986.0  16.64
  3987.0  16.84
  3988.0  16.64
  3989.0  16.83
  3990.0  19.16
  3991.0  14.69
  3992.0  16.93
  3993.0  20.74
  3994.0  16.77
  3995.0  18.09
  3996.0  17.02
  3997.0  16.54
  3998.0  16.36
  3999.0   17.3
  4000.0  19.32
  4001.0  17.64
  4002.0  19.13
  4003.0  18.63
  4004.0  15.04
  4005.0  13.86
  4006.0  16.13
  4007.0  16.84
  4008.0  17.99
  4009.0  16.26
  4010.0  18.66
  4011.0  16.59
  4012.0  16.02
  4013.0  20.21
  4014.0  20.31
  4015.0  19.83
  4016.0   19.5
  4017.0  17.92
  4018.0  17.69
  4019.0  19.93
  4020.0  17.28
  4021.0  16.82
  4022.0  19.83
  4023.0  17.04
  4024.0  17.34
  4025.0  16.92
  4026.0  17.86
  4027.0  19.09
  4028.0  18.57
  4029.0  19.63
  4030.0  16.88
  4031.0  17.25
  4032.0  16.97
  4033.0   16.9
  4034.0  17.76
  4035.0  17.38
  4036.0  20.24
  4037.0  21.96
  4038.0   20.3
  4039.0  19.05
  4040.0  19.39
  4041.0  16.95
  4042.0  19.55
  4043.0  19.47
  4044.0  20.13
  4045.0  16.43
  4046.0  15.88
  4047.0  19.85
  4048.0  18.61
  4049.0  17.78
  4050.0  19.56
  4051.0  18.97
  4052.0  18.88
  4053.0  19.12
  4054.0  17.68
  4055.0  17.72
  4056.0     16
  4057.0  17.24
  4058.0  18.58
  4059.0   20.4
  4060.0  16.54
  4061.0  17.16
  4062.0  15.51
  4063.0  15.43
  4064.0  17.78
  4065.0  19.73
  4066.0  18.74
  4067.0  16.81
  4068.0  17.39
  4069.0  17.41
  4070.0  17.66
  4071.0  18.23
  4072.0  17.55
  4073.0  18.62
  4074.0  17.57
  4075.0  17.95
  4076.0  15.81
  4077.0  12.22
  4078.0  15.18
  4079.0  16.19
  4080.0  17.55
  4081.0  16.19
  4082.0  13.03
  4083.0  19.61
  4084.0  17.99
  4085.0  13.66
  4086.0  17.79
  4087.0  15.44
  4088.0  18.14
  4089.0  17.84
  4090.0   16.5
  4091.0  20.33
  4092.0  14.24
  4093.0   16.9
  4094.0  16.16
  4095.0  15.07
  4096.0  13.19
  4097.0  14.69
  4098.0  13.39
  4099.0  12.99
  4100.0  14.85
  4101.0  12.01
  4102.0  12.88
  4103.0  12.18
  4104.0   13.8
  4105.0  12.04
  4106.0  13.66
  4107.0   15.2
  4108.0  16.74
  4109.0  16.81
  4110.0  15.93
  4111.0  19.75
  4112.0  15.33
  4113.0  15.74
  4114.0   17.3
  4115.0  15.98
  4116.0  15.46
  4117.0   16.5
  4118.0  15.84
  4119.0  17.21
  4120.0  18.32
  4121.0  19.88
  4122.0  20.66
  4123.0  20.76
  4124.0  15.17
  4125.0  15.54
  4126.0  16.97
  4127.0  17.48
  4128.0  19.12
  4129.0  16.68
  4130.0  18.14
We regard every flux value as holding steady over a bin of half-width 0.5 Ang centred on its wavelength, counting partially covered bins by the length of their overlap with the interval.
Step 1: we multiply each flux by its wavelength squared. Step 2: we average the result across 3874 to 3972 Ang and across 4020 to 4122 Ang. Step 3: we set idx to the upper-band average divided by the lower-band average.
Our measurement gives 1.64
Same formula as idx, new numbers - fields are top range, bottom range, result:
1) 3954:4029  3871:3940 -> 1.37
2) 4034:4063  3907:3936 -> 1.69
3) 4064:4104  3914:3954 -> 1.53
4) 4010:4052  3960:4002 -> 1.44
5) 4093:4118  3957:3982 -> 1.58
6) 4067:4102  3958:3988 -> 1.54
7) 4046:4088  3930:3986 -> 1.70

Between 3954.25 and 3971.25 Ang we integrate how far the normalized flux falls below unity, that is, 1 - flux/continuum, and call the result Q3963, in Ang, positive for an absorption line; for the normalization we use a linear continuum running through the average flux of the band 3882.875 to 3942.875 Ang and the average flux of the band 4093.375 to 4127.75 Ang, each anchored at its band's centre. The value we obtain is 4.1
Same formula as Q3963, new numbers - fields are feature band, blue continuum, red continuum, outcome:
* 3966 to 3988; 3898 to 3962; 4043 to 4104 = 3.7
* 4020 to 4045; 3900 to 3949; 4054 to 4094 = -4.5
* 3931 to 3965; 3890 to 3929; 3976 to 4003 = 8.6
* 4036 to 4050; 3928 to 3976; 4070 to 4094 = -4.1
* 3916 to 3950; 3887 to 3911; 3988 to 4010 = 7.9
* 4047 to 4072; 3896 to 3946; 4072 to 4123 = -4.7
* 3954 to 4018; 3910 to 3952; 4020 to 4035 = 4.0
